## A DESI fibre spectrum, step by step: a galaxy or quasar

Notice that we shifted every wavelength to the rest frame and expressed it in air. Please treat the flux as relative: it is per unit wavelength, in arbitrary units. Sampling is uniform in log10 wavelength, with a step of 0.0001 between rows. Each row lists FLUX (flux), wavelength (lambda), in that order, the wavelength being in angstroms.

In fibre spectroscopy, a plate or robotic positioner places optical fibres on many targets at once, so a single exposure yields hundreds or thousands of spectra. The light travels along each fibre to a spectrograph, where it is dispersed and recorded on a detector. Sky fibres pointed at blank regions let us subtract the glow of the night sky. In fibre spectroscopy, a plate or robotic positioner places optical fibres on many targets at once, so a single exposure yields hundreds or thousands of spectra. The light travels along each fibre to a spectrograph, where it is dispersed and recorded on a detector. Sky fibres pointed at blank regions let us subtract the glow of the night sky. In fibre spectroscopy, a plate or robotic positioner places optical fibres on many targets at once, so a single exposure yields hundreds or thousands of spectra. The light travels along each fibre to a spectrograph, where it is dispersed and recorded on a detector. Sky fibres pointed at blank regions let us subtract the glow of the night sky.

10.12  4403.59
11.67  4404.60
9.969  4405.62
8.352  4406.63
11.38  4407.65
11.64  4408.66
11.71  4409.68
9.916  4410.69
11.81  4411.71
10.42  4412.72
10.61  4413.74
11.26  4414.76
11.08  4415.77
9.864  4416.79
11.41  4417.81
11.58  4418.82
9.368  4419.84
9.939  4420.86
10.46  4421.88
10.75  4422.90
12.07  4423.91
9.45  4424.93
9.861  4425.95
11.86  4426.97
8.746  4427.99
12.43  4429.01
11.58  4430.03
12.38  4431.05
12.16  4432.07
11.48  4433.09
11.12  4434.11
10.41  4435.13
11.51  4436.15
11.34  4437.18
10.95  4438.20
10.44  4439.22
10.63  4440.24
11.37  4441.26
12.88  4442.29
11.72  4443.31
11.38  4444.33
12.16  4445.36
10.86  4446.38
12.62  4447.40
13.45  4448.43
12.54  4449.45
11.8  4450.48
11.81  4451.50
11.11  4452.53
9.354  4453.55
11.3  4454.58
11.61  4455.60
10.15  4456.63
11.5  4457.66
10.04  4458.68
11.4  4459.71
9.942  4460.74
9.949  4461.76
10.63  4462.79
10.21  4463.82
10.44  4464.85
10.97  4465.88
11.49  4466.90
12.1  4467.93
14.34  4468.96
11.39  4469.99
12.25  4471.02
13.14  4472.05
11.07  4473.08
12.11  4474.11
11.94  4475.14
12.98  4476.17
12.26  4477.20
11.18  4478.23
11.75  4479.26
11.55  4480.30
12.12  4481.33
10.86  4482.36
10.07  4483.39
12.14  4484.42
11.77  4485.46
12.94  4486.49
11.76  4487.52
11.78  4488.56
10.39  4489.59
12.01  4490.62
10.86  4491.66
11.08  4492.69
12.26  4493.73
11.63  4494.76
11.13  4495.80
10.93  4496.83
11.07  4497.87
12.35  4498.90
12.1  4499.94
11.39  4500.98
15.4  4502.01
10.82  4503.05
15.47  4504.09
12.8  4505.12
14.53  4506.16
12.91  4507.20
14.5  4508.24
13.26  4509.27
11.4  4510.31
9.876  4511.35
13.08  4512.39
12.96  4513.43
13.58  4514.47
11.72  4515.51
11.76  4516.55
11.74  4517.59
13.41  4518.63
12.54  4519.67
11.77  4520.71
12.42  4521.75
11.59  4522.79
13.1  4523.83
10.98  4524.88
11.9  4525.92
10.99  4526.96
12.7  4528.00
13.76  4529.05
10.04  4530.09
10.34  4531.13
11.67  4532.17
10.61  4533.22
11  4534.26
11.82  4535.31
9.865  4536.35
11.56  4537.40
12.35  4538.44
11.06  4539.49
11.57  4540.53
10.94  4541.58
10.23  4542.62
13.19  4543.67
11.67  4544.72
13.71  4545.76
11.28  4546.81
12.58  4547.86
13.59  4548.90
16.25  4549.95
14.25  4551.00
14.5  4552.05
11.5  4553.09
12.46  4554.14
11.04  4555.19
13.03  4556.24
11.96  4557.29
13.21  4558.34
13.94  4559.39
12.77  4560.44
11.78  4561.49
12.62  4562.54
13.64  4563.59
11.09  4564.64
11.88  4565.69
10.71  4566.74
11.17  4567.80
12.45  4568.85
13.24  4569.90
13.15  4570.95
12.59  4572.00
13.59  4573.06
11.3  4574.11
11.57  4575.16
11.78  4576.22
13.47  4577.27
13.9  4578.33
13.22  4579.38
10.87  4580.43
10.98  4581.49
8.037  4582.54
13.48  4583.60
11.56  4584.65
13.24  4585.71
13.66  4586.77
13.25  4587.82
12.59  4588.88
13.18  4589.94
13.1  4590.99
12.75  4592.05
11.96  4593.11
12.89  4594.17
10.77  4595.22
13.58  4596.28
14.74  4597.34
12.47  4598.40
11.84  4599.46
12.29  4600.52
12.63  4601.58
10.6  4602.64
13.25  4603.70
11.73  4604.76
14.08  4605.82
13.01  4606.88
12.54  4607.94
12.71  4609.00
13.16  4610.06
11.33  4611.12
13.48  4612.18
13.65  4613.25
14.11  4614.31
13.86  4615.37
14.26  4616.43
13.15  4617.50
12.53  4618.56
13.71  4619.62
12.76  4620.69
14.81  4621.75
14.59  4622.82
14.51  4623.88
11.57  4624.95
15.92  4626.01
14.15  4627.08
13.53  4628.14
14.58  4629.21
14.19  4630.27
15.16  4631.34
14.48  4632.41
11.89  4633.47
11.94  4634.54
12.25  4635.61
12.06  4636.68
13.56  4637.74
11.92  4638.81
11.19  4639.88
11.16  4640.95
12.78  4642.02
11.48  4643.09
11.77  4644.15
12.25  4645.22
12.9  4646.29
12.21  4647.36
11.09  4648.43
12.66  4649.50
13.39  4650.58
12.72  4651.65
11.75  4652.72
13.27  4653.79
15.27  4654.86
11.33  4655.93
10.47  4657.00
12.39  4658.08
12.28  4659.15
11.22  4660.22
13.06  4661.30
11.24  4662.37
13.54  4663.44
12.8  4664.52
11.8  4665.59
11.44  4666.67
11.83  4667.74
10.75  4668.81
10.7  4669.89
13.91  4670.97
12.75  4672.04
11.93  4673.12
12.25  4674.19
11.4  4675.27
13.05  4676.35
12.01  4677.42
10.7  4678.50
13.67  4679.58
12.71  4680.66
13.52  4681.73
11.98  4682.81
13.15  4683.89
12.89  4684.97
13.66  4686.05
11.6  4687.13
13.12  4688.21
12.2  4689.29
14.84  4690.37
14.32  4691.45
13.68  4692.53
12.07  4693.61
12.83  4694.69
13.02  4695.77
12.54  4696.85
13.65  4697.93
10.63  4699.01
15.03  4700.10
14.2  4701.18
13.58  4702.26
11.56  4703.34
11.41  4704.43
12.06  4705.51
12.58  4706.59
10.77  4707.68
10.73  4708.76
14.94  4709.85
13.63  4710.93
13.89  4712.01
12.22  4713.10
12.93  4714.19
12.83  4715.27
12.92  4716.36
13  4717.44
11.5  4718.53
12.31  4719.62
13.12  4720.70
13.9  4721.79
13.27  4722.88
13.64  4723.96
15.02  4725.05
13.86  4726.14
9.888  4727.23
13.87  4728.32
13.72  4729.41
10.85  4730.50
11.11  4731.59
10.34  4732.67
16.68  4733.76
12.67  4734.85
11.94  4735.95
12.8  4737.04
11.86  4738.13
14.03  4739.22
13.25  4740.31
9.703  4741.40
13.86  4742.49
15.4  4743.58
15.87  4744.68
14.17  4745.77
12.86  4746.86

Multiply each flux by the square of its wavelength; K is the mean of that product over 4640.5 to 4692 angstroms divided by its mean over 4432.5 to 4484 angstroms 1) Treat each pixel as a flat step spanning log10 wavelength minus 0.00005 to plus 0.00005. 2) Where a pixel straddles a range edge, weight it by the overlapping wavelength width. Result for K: 1.19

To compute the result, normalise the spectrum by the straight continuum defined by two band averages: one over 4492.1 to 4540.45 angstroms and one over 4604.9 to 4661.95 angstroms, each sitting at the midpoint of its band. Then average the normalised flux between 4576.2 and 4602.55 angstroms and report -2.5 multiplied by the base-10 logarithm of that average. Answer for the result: 0.01 mag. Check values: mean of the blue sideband 12.1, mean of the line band 12.5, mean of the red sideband 12.9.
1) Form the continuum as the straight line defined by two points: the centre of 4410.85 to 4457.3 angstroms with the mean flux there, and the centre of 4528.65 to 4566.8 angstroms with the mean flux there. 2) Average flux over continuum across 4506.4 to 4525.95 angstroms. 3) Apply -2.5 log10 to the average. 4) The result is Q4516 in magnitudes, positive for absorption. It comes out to -0.04 mag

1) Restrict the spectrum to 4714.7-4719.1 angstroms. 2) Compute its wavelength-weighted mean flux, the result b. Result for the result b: 12.6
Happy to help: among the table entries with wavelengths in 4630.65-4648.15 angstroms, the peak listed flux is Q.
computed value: 15.16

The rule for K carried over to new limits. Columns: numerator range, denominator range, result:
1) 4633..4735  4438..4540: 1.16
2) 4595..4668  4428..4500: 1.20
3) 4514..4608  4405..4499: 1.14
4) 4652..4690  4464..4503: 1.14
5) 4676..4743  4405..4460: 1.30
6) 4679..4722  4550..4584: 1.10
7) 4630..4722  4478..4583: 1.10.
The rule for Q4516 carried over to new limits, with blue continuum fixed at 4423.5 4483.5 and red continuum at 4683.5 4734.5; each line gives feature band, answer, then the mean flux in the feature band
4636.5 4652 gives 0.026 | 12.2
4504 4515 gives -0.115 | 13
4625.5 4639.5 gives -0.087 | 13.5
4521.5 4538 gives 0.031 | 11.5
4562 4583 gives 0.001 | 12.1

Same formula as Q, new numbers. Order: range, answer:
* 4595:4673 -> 15.92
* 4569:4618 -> 14.74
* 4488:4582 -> 16.25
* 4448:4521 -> 15.47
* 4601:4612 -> 14.08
